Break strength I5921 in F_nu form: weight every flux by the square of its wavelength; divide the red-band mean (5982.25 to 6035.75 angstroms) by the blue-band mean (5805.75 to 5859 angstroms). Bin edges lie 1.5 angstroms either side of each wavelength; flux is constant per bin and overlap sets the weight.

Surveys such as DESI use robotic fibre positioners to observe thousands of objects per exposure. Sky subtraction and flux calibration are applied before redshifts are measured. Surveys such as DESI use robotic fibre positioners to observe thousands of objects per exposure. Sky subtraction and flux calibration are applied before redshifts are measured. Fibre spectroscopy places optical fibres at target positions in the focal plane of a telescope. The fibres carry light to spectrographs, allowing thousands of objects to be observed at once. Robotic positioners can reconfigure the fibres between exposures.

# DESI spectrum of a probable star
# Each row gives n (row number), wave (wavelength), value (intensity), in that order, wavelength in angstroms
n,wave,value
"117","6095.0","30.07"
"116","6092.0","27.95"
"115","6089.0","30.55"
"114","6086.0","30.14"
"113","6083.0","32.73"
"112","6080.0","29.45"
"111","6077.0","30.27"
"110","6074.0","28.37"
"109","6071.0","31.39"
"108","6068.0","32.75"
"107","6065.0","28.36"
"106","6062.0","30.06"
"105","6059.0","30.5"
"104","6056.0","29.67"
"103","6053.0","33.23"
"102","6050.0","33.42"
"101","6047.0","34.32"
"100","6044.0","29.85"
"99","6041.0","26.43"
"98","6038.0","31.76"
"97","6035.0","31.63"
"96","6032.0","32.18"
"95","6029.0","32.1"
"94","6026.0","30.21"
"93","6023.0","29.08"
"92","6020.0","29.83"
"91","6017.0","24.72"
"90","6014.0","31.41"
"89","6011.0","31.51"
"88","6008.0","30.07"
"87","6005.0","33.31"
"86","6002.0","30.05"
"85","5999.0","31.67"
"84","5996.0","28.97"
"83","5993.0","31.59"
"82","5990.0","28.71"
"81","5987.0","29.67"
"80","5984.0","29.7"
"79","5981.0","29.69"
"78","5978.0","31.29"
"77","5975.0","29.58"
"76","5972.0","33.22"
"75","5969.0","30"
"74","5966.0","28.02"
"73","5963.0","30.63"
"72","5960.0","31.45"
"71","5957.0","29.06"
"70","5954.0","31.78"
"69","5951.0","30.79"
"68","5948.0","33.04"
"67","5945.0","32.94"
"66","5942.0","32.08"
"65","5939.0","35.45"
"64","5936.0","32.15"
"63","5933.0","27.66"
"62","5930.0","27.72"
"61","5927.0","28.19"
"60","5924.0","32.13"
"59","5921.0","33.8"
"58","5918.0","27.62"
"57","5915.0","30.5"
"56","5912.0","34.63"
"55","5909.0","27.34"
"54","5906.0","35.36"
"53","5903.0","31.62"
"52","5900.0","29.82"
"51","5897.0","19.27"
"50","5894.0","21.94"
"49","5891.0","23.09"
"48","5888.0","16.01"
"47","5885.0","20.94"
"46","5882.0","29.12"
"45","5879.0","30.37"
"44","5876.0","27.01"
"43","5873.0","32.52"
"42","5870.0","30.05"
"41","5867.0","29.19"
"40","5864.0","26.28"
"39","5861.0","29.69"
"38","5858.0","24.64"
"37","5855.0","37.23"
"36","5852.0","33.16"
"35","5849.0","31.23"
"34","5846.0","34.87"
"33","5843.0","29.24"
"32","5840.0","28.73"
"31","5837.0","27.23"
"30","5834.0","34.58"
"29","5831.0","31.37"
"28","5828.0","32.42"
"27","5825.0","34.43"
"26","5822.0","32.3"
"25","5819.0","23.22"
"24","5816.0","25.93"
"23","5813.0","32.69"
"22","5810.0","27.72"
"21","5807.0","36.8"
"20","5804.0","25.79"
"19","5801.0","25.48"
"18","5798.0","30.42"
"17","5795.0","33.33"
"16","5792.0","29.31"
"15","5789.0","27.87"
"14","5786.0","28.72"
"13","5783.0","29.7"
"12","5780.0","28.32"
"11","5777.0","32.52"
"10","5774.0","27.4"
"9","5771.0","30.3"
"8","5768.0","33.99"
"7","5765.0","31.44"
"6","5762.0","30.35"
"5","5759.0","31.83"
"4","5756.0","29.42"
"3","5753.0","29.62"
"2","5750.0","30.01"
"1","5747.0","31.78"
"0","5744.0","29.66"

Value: 1.04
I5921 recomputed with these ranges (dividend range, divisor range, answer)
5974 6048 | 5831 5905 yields 1.12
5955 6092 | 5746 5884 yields 1.08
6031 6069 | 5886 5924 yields 1.18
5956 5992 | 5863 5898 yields 1.22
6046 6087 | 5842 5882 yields 1.09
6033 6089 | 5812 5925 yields 1.12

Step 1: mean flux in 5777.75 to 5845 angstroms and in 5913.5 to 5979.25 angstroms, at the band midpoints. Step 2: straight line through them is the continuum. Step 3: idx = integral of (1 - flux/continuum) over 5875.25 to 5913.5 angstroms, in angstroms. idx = 4.8 angstroms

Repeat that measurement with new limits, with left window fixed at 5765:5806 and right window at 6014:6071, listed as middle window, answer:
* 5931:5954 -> -1.3 angstroms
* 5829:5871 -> -1.0 angstroms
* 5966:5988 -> 0.0 angstroms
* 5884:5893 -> 3.0 angstroms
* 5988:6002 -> 0.1 angstroms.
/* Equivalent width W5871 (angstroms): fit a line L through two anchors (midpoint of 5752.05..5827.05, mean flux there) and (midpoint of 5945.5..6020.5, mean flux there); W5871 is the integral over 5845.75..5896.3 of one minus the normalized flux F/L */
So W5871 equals 4.0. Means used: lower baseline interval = 30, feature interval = 27.8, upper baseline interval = 30.4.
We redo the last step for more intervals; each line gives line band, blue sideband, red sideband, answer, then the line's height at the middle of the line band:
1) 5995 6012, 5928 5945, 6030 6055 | 0.23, 31.4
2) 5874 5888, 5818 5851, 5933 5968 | 2.37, 31.2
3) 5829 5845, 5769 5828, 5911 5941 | -0.20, 30.1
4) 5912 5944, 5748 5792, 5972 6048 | -0.68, 30.3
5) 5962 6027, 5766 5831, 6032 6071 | 1.45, 30.8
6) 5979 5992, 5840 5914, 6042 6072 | 0.25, 30.2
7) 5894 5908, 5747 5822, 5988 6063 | 0.93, 30.2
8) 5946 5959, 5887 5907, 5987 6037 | -1.63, 27.8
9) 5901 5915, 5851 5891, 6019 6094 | -1.72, 28.5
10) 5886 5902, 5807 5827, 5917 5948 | 4.41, 30.8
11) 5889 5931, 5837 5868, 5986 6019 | 2.21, 30.2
